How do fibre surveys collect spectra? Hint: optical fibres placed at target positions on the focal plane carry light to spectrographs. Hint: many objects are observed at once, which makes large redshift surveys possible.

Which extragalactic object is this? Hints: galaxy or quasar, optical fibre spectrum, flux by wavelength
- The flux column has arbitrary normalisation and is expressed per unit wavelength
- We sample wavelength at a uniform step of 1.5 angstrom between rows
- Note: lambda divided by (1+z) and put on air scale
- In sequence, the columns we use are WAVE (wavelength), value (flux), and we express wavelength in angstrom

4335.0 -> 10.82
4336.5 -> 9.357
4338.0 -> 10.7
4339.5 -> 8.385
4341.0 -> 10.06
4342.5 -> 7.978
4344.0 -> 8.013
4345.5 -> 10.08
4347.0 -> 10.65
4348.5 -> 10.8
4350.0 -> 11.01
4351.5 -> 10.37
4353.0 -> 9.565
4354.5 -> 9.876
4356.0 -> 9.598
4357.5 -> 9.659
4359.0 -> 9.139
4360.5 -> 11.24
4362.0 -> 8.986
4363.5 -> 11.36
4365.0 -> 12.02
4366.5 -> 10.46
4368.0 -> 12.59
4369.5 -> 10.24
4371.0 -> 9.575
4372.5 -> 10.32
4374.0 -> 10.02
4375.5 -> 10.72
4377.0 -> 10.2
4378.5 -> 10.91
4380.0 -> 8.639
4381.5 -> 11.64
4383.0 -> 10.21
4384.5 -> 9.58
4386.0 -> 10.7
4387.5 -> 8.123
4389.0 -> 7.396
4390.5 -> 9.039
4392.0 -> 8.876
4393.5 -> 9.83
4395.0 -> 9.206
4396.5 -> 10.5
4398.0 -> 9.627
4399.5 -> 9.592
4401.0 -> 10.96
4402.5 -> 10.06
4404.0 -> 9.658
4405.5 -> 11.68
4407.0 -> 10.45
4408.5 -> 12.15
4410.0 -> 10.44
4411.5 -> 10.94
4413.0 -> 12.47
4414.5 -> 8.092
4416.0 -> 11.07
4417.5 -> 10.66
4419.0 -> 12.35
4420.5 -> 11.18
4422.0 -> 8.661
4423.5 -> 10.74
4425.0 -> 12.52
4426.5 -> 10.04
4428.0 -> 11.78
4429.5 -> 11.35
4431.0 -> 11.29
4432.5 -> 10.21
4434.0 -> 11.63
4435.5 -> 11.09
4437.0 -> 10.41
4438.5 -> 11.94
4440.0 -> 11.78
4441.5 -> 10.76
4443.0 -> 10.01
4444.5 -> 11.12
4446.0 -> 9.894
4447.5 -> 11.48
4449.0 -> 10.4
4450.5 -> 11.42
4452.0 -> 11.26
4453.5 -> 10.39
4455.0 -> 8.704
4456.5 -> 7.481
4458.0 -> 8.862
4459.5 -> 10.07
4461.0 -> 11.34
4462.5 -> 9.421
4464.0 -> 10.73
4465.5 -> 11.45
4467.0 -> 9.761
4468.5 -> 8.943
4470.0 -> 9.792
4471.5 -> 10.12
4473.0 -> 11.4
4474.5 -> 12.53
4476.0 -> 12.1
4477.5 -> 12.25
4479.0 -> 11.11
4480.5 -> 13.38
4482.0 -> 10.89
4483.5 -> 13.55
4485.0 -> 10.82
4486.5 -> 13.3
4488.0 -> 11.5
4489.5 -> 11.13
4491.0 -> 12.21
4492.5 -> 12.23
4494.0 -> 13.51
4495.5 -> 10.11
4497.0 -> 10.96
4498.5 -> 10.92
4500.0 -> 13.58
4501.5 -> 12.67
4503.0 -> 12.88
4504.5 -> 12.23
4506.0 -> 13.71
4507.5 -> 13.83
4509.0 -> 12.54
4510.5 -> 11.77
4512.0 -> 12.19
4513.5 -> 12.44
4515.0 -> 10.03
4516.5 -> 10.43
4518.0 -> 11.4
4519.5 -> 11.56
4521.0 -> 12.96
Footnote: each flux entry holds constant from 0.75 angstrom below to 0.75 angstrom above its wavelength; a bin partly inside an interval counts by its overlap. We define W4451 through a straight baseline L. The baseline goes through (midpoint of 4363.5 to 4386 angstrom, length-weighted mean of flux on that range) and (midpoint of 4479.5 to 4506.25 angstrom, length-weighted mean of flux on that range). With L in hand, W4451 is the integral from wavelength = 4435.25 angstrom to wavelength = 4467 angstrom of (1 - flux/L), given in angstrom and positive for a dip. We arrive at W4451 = 3.1 angstrom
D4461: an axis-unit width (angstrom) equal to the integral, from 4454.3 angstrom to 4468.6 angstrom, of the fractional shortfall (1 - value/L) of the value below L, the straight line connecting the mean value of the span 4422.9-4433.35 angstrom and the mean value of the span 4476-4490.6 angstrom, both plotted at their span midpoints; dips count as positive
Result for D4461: 2.4 angstrom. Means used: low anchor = 11.1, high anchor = 12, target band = 9.71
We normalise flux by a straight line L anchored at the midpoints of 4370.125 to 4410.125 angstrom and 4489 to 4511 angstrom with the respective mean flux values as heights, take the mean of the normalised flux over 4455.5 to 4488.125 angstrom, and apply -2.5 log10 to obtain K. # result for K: 0.078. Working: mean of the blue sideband 10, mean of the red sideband 12.3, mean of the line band 10.9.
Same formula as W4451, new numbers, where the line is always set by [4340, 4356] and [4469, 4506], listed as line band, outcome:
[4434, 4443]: 0.02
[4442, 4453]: 0.50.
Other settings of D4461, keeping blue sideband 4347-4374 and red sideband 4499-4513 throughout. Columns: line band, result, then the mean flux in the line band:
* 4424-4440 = 0.4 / 11.2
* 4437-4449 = 0.8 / 10.9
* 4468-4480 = 1.1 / 11.1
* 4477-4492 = 0.5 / 12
